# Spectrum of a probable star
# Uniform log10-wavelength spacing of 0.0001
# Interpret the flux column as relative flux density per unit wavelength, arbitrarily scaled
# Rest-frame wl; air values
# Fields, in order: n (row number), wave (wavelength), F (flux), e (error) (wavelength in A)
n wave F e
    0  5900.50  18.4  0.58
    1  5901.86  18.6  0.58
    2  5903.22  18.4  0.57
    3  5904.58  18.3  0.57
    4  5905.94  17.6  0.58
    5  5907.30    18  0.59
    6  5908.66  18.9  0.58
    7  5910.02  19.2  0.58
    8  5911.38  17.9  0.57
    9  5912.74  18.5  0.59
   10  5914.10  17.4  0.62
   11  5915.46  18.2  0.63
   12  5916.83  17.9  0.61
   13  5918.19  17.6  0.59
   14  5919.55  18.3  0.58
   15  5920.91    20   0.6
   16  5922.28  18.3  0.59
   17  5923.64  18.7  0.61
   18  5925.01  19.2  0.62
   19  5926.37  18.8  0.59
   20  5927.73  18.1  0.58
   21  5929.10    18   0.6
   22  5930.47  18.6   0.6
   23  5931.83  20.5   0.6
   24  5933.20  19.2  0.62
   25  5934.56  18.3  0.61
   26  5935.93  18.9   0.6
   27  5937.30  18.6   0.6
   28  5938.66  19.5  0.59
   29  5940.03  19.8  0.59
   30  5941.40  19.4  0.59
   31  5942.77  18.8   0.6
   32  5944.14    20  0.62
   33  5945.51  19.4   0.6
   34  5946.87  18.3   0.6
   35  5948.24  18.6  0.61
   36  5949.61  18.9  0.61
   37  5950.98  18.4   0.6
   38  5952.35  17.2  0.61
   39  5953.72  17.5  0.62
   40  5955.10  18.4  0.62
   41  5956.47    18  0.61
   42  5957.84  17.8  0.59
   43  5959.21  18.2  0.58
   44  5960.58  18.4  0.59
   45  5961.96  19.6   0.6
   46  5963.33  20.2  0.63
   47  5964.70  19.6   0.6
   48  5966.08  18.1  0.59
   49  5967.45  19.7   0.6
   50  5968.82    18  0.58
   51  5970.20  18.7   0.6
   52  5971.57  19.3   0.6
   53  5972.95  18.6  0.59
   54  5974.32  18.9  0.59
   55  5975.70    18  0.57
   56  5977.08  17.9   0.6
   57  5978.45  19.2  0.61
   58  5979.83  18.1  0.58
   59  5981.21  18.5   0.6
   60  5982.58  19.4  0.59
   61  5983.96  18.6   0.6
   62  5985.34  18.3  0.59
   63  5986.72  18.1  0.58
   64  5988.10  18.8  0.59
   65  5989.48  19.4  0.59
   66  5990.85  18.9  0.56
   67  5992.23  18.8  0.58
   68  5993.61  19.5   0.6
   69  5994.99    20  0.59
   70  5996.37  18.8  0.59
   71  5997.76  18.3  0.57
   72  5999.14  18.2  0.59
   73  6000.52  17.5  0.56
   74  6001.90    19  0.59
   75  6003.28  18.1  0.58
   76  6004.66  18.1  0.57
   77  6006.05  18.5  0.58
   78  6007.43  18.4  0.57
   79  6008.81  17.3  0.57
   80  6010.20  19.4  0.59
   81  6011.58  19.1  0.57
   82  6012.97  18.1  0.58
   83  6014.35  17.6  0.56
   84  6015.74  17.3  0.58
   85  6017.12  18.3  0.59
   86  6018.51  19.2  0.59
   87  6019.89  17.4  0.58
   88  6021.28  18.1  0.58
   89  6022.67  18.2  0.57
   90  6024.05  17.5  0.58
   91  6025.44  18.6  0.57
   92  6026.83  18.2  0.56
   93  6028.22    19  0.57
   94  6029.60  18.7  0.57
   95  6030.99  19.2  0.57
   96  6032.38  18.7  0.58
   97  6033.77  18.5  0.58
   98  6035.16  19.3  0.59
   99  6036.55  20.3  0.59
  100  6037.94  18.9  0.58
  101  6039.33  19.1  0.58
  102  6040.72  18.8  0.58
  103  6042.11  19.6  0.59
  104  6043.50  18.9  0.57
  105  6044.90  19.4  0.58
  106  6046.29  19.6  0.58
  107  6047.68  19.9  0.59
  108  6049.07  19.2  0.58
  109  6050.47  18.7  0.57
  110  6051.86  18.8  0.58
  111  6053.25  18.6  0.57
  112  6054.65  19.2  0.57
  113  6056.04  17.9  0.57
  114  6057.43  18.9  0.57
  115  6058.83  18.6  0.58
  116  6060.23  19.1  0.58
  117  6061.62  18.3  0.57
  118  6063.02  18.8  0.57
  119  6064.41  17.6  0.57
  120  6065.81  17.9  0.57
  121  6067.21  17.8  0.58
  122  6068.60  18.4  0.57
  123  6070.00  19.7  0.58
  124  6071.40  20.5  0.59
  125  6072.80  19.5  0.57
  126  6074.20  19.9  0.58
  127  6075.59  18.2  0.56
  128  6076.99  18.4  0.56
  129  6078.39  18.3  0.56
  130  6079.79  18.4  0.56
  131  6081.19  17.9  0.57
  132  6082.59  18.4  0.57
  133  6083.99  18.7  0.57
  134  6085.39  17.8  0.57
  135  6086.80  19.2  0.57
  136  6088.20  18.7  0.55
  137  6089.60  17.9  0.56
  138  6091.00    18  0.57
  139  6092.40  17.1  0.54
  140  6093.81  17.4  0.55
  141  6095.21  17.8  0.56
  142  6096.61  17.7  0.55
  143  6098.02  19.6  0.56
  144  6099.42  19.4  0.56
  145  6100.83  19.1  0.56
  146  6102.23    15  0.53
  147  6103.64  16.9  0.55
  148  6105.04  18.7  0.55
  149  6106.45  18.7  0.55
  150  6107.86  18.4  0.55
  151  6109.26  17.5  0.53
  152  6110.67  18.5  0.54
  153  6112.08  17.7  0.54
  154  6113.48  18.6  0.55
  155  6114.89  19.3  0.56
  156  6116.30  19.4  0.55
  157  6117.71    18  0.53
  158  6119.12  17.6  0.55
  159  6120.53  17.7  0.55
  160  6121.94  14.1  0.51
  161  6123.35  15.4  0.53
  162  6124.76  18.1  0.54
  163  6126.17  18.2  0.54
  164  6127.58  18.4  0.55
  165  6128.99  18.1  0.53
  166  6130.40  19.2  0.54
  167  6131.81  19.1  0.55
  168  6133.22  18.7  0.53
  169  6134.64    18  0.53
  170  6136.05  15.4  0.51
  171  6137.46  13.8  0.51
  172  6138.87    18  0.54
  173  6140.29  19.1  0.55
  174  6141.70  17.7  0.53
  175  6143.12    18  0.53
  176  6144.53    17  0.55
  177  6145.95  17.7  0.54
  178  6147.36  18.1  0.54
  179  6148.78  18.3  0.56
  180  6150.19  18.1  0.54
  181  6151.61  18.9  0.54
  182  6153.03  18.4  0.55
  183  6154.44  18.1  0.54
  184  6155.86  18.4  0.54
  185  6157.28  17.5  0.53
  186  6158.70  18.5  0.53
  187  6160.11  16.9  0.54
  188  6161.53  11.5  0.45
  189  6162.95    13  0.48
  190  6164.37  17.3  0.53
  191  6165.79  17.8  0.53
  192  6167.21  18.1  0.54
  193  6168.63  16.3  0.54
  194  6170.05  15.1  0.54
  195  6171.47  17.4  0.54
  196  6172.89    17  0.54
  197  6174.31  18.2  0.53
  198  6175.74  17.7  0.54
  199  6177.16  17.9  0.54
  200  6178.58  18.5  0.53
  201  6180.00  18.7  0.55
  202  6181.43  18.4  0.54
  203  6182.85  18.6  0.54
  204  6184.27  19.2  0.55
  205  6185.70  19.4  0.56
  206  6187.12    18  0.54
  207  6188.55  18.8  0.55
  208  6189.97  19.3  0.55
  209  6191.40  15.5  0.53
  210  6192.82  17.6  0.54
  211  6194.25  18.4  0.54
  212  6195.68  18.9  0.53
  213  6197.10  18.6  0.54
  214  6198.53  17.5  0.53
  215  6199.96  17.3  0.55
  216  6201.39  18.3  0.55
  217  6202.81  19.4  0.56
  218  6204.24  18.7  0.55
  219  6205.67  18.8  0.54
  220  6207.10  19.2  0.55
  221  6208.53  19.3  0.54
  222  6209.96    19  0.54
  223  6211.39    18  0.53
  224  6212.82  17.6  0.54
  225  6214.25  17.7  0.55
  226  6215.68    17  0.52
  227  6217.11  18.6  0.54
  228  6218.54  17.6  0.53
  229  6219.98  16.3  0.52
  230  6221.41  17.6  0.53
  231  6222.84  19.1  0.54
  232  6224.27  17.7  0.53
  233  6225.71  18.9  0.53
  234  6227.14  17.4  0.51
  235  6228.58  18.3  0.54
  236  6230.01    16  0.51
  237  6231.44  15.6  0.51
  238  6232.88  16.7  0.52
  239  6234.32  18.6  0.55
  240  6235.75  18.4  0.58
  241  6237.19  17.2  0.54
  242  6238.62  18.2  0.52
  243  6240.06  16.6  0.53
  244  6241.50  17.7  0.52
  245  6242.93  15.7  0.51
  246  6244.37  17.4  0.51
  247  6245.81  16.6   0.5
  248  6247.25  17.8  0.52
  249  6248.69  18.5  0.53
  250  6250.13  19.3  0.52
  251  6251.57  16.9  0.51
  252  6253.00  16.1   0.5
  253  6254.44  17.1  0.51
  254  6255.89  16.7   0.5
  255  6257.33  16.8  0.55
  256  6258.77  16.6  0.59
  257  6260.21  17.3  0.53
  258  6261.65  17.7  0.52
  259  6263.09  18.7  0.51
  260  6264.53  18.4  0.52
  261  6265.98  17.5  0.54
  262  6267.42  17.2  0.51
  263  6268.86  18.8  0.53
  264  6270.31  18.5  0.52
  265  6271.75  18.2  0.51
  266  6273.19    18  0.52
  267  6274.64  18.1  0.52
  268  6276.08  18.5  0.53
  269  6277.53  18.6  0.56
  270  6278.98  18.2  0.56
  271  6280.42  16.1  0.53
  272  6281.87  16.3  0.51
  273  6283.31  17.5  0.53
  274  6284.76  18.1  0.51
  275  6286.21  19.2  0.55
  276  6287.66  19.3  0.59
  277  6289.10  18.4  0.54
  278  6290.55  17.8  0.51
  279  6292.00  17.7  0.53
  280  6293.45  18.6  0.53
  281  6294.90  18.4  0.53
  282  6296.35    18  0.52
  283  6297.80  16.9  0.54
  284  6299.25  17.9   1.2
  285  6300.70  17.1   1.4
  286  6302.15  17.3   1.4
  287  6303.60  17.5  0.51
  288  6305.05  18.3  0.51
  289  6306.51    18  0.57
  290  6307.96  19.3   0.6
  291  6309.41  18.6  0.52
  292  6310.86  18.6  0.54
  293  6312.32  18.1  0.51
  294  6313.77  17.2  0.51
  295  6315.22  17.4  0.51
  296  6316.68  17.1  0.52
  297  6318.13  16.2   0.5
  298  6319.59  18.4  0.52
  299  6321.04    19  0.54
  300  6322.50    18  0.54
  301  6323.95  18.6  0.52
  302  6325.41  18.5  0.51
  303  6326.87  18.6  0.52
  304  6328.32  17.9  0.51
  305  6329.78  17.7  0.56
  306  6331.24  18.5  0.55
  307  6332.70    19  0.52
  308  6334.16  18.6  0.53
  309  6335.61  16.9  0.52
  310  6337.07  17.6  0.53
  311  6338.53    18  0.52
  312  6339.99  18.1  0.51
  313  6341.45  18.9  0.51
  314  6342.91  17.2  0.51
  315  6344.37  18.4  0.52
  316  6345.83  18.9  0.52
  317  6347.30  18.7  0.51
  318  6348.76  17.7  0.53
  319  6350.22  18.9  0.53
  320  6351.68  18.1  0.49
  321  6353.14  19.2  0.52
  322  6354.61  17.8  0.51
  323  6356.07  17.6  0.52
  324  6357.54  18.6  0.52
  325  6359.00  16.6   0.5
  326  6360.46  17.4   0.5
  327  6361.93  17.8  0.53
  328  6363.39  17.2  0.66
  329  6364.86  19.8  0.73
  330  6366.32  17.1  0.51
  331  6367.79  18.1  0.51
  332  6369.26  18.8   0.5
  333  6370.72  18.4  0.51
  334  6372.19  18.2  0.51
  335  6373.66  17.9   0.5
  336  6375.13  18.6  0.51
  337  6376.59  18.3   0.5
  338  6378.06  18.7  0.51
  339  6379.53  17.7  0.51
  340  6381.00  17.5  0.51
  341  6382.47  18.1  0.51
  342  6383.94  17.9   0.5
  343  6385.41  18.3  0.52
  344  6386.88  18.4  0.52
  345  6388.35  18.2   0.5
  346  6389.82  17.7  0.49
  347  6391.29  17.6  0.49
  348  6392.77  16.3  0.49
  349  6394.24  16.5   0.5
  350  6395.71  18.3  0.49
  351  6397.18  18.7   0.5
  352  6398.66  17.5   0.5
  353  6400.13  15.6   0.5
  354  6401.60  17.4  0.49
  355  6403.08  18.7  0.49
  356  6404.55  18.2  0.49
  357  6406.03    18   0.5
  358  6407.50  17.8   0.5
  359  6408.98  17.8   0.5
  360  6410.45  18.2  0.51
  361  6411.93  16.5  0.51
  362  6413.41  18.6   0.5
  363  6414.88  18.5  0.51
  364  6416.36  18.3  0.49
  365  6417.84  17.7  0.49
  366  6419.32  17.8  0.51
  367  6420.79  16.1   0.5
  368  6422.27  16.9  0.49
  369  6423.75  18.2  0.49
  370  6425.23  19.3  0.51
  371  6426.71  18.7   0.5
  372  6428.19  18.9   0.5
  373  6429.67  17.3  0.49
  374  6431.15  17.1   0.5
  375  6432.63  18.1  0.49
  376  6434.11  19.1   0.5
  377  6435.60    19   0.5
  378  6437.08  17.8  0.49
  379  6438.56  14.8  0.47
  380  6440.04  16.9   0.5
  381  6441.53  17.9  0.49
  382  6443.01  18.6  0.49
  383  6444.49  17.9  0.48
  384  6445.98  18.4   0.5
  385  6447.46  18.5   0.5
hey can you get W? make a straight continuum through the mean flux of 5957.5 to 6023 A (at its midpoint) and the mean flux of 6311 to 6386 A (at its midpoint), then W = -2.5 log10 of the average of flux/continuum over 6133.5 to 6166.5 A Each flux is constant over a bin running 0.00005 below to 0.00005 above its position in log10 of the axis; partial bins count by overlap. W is 0.07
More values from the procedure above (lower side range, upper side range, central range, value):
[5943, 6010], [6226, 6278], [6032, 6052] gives -0.048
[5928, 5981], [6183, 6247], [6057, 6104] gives -0.003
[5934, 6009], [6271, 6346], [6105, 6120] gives 0.002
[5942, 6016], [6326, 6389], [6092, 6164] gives 0.047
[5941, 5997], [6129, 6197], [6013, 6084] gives -0.024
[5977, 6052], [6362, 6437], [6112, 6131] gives 0.038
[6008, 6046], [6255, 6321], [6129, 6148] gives 0.036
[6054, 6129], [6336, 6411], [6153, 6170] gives 0.092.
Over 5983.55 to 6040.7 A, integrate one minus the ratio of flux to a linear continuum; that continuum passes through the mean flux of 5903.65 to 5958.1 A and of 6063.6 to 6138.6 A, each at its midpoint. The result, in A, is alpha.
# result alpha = -0.7 A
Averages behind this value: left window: 18.6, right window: 18.1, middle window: 18.6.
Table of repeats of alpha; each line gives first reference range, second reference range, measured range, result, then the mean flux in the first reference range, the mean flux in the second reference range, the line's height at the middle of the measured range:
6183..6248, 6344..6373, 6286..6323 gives 0.1 A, 17.9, 18.2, 18.1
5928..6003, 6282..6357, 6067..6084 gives -0.2 A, 18.7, 18.1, 18.5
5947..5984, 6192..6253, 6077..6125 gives 0.6 A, 18.6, 17.8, 18.2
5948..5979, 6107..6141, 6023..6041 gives -0.6 A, 18.6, 17.8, 18.2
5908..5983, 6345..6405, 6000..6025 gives 0.5 A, 18.7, 18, 18.6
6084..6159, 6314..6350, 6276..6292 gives 0.1 A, 17.9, 18.1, 18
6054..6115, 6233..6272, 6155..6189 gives 1.0 A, 18.4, 17.6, 18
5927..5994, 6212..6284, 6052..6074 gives -0.5 A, 18.8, 17.6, 18.3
